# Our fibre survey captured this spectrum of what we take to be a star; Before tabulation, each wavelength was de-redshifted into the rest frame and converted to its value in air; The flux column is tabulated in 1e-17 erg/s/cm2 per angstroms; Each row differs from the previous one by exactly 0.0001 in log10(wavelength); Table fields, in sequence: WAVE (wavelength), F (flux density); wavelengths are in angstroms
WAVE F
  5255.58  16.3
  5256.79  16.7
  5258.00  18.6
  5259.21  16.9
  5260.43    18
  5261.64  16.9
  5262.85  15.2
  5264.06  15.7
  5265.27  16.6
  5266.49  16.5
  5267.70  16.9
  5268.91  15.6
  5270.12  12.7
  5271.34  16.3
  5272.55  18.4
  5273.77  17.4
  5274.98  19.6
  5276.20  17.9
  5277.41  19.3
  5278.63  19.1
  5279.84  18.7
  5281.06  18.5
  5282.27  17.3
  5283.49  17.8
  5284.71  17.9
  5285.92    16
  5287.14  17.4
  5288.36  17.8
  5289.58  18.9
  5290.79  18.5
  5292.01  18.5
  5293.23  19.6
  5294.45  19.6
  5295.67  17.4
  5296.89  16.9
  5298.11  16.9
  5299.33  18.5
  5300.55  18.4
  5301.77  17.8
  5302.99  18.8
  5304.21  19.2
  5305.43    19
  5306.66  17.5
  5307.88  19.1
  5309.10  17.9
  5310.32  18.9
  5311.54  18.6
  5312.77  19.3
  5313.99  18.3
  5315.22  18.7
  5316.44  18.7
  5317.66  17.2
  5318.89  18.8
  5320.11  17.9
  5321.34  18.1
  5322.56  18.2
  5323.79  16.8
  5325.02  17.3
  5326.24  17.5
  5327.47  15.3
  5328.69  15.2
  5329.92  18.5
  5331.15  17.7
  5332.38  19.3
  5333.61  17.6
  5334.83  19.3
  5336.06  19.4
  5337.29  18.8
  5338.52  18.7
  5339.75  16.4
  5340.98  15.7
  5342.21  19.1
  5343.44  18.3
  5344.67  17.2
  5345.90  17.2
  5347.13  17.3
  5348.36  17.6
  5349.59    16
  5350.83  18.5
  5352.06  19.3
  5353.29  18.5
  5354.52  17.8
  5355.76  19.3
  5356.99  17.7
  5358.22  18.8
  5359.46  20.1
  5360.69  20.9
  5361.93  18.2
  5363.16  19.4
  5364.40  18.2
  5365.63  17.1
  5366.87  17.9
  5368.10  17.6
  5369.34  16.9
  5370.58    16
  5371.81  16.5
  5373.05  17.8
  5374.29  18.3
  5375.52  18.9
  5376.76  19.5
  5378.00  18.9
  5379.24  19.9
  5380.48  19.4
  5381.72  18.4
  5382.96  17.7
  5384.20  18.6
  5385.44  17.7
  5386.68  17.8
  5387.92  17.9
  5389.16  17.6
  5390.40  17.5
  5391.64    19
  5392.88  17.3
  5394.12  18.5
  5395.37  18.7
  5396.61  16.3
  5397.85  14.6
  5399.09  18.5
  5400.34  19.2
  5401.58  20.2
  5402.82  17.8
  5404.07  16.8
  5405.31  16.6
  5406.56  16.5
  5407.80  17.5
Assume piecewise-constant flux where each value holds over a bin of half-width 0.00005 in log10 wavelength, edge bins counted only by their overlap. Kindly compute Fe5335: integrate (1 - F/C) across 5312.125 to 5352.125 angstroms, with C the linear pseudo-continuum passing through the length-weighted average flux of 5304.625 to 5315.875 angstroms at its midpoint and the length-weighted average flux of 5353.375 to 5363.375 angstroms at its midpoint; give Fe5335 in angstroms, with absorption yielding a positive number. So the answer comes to 2.0 angstroms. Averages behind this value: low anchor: 18.6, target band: 17.8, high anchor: 19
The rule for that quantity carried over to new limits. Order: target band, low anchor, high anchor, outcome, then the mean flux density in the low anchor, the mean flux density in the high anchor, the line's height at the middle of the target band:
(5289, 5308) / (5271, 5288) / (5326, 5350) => -0.55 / 18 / 17.6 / 17.9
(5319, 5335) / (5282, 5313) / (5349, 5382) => 0.60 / 18.2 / 18.4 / 18.3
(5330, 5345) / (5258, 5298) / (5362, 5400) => -0.33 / 17.5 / 18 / 17.8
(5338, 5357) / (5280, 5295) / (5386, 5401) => 0.15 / 18.2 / 17.8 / 17.9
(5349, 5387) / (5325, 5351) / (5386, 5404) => -1.18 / 17.6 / 17.9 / 17.8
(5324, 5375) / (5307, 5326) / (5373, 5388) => 1.40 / 18.2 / 18.6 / 18.4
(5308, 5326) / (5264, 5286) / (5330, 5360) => -0.38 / 17.3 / 18.1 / 17.8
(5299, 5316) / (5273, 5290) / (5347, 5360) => -0.38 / 18.1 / 18.3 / 18.2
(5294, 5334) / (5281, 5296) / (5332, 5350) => -0.08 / 18.1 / 17.9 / 18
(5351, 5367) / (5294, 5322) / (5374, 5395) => -0.30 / 18.3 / 18.4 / 18.4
